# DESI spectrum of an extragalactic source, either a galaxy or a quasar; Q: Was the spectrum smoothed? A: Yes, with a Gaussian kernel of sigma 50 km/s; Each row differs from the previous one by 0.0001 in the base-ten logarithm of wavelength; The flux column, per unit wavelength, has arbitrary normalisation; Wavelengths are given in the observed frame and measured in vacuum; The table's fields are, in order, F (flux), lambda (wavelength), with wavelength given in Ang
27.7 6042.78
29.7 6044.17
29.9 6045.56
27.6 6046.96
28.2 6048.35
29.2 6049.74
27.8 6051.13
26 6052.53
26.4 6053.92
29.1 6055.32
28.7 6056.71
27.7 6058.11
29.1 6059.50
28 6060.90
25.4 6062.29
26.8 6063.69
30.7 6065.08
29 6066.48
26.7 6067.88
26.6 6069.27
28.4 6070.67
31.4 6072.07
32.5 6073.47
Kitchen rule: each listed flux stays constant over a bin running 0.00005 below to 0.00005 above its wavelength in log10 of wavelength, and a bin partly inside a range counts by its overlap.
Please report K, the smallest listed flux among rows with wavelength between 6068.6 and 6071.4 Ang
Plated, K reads 26.6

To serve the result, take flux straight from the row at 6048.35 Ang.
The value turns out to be 28.2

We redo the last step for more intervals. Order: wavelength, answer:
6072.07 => 31.4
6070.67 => 28.4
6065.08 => 30.7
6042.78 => 27.7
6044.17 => 29.7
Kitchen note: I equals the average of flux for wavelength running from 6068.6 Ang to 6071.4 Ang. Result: 27.5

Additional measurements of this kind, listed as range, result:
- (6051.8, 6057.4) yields 27.5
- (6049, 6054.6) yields 27.4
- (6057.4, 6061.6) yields 28.3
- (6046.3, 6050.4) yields 28.4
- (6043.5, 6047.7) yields 29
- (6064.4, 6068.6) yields 28.8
